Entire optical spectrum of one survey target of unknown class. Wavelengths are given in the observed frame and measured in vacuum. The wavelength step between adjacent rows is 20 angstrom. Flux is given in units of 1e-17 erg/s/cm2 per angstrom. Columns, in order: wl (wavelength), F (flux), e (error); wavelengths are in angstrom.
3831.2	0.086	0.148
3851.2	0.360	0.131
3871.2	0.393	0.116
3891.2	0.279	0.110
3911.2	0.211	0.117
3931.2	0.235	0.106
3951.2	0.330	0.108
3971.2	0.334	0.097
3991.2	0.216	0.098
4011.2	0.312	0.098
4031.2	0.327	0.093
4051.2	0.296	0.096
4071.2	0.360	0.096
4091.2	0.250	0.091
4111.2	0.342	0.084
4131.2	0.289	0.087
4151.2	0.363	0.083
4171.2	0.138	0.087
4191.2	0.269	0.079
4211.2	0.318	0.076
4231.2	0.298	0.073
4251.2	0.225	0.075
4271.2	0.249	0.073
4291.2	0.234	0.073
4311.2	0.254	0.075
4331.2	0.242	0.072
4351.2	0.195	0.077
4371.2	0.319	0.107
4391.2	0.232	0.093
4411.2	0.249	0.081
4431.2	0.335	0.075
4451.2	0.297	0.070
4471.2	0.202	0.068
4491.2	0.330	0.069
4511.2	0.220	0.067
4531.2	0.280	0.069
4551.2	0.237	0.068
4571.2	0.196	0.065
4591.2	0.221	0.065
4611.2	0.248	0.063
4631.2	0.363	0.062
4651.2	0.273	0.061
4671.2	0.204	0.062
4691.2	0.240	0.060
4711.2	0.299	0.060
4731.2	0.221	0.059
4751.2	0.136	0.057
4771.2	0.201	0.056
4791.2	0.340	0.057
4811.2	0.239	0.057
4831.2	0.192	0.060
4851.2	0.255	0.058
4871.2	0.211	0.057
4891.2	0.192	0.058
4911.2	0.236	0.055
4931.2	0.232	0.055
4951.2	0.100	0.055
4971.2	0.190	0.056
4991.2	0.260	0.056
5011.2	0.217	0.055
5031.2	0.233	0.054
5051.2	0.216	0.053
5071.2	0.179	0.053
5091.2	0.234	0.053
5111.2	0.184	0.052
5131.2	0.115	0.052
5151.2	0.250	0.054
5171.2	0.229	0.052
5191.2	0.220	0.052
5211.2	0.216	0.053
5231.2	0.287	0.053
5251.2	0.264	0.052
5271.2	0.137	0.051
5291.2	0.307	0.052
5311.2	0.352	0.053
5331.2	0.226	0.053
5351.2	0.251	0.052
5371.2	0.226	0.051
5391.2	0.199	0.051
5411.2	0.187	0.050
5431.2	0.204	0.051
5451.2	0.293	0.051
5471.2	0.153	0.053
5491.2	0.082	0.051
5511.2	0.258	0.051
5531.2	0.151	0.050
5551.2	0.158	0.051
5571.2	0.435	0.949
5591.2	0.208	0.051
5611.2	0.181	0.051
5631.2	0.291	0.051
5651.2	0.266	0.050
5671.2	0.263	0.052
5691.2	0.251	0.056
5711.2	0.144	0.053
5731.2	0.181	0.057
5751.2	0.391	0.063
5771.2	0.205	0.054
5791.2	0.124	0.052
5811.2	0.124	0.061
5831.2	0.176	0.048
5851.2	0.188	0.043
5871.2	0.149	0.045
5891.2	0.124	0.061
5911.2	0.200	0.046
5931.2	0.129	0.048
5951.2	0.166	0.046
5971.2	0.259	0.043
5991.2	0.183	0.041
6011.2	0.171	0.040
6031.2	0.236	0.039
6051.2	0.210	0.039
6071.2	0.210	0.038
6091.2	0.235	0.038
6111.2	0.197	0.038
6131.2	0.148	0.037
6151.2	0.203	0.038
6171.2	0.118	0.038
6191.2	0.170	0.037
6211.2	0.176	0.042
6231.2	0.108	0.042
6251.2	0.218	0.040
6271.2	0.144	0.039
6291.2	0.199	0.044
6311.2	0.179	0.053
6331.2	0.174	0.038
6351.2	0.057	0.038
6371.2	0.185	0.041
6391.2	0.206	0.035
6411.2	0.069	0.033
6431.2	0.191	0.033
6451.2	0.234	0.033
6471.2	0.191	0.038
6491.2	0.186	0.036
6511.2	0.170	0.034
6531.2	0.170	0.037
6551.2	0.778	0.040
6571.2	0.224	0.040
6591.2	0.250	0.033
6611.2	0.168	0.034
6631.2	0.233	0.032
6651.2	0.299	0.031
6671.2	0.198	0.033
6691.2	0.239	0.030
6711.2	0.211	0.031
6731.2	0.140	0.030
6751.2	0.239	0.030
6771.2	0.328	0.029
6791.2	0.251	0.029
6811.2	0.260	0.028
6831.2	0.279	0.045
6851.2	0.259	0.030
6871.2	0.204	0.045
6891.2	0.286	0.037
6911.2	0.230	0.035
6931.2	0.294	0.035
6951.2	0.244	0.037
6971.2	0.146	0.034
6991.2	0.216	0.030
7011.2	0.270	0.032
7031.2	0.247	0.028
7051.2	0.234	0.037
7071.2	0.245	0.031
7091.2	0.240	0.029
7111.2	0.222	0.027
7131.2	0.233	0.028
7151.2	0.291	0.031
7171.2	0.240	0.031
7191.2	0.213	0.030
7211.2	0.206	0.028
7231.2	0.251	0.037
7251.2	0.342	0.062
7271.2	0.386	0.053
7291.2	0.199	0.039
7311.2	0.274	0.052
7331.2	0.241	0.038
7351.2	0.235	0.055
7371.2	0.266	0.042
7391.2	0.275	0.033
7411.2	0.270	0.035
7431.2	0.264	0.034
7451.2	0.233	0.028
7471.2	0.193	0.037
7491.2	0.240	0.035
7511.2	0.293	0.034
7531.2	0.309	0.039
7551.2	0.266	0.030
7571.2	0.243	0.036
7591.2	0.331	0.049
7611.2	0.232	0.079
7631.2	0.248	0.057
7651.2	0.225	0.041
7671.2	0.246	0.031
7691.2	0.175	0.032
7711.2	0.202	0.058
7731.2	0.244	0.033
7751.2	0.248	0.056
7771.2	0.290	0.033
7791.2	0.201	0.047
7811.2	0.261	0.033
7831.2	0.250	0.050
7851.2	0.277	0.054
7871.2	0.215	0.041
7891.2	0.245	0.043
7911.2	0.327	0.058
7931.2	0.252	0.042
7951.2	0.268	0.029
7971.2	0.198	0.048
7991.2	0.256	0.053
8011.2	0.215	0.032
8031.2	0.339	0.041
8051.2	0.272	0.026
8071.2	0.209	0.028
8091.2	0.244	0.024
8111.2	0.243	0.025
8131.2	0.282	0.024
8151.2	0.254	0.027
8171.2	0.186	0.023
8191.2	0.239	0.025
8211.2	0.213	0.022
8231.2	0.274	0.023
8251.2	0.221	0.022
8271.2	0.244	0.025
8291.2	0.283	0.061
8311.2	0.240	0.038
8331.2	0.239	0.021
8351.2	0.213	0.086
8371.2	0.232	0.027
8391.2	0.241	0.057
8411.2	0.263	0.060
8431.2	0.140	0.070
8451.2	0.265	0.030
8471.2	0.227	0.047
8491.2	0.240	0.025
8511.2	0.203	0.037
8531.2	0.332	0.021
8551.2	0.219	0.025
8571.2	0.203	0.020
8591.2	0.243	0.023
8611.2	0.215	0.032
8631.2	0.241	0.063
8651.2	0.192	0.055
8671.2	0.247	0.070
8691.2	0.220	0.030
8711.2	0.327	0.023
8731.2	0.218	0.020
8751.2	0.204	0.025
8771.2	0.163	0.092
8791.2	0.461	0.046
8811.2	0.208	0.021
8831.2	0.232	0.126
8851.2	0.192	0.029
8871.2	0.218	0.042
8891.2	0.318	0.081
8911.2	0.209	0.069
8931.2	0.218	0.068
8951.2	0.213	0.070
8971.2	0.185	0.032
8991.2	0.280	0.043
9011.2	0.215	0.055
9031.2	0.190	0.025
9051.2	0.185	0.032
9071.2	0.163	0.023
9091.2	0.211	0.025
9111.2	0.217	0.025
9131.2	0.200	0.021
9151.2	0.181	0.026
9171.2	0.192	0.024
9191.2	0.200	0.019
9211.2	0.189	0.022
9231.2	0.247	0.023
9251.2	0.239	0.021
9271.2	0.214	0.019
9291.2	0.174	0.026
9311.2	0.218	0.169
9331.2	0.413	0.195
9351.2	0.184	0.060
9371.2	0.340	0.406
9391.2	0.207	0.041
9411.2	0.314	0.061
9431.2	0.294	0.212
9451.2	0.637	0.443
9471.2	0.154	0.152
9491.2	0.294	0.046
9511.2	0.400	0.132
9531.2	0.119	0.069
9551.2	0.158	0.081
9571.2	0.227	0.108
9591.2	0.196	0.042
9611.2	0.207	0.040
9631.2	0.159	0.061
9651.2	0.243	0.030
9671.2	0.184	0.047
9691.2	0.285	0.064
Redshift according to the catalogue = 0.76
